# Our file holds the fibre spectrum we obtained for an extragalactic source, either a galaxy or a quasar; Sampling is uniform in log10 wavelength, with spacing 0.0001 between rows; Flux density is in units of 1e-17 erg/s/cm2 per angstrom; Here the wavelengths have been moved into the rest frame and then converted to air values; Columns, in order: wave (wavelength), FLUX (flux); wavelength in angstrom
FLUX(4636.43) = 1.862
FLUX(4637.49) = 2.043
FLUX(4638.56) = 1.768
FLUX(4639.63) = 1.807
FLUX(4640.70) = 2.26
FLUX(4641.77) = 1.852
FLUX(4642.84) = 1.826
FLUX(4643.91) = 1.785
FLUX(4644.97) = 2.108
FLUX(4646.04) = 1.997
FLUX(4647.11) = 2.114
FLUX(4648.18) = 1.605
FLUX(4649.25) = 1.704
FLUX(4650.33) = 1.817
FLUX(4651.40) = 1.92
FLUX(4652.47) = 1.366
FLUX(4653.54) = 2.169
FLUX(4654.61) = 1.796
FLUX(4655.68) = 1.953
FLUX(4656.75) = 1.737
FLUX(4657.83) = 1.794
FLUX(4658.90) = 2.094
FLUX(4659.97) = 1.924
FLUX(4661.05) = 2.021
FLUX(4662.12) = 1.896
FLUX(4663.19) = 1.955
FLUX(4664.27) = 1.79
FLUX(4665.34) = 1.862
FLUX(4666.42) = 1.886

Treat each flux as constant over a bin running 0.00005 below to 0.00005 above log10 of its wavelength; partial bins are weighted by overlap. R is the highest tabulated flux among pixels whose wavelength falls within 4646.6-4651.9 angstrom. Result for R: 2.114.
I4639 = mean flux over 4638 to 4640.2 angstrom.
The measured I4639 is 1.79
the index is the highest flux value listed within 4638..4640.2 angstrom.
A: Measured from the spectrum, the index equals 1.807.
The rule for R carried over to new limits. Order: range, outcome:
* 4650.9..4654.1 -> 2.169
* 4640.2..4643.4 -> 2.26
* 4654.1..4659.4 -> 2.094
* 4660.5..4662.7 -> 2.021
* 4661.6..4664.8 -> 1.955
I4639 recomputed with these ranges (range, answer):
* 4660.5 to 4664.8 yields 1.91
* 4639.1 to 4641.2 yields 2.03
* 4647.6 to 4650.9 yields 1.71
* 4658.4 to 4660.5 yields 2.01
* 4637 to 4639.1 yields 1.9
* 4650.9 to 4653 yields 1.64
